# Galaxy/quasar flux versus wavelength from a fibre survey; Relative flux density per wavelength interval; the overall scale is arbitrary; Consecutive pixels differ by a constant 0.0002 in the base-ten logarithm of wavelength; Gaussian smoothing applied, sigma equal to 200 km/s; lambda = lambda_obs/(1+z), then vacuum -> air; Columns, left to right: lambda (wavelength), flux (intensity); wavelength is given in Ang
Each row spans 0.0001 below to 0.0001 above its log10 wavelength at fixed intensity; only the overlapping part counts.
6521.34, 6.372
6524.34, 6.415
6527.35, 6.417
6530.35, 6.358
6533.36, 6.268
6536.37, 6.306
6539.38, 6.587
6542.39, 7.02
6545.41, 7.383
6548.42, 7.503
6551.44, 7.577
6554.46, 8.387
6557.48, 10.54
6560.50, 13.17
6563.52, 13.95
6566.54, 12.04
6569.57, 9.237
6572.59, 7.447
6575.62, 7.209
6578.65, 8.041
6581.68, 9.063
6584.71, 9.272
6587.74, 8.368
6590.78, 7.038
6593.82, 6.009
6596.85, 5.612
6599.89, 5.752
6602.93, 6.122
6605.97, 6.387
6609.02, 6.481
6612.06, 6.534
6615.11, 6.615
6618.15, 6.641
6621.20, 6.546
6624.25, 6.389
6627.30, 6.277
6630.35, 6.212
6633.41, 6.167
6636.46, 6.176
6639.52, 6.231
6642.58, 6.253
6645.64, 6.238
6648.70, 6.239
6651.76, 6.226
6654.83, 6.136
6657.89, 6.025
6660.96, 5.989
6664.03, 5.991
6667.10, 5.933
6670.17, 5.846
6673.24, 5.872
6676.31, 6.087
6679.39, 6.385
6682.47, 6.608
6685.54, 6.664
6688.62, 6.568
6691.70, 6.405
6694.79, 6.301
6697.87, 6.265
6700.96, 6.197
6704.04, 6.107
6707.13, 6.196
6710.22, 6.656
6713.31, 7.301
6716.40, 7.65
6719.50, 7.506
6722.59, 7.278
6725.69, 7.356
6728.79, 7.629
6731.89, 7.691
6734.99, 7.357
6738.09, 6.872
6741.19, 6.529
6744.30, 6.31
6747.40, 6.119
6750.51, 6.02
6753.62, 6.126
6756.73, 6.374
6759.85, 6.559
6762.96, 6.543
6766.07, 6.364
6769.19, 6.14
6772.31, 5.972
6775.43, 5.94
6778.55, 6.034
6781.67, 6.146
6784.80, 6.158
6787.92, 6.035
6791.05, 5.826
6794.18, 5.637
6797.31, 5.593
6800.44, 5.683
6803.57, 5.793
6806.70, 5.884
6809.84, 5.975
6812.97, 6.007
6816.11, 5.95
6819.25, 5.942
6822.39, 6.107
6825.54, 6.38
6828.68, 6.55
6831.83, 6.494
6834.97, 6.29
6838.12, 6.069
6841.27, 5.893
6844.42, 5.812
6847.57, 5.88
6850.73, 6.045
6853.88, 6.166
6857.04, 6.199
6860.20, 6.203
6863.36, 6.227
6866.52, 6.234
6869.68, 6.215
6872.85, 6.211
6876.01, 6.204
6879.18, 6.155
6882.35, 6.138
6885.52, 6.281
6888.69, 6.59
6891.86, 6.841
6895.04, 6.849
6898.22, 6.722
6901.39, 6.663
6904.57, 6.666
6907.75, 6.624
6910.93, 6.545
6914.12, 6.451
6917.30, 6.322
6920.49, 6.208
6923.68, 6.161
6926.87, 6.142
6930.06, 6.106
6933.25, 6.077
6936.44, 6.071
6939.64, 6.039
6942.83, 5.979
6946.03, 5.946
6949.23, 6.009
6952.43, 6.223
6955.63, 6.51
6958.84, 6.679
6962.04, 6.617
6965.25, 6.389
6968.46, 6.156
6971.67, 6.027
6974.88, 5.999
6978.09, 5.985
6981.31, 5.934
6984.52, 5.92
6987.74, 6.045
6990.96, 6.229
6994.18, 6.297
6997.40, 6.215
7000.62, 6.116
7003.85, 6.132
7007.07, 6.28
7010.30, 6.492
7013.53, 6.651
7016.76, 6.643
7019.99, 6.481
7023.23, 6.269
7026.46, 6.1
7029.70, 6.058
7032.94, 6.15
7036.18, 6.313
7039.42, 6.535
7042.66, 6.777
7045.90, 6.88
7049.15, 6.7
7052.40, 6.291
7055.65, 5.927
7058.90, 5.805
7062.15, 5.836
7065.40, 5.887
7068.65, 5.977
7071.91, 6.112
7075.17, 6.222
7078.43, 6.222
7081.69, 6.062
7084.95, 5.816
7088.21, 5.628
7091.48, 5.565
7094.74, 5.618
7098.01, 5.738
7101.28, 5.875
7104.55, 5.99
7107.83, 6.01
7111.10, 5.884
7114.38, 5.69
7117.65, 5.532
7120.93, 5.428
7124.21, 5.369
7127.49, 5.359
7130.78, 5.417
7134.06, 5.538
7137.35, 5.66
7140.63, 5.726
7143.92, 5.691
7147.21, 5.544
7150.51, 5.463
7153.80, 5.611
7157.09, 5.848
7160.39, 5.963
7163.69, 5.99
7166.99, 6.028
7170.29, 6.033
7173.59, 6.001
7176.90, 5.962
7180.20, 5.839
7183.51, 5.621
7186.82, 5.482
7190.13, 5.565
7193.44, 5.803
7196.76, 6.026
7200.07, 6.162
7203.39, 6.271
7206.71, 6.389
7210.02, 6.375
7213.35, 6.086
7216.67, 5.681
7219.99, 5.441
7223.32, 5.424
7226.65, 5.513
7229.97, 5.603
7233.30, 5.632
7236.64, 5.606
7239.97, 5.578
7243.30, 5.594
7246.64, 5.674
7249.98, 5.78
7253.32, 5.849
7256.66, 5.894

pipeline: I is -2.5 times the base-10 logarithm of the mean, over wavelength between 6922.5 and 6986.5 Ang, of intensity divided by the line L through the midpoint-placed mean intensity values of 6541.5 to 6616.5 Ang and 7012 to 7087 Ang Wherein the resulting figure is 0.081 mag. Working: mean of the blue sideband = 8.12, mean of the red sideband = 6.24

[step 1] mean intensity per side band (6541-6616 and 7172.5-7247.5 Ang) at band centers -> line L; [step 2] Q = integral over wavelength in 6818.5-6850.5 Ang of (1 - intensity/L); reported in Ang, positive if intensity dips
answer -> 4.6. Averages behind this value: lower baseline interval 8.12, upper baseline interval 5.8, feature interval 6.14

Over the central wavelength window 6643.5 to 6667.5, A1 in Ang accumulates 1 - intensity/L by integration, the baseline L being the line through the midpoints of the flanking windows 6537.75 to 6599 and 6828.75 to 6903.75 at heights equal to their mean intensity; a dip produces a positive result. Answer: 5.39 Ang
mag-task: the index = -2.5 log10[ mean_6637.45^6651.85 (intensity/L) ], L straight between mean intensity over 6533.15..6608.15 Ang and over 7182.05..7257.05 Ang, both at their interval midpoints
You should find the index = 0.25 mag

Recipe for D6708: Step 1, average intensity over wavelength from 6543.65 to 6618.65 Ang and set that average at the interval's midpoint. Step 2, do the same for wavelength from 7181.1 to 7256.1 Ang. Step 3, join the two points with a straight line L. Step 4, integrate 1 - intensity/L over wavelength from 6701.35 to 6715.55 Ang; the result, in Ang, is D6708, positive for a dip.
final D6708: 2.0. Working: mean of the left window 8.11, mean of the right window 5.78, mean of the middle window 6.59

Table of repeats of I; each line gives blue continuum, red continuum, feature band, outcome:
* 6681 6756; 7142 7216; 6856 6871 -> 0.04 mag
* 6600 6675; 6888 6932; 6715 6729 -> -0.18 mag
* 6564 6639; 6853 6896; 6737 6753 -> 0.07 mag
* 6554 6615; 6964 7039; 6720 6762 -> 0.11 mag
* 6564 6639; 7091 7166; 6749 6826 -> 0.11 mag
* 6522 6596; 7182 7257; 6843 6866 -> 0.17 mag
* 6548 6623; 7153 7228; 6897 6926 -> 0.07 mag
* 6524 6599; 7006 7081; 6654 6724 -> 0.19 mag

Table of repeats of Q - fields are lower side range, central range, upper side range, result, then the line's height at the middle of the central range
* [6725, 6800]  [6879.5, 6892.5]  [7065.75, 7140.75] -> -0.5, 6.15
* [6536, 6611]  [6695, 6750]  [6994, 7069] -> 4.9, 7.52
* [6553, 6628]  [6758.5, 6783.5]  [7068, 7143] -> 3.4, 7.2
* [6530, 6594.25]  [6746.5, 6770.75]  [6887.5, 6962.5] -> 3.5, 7.34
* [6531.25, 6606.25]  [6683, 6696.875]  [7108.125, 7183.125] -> 2.0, 7.6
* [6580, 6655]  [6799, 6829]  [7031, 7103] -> 1.8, 6.38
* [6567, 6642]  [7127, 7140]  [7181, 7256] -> 0.9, 5.95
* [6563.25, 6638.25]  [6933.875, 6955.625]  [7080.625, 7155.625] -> 0.5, 6.21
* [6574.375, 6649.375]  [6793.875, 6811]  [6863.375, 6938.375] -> 1.9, 6.48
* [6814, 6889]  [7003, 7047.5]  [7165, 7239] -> -3.0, 6.01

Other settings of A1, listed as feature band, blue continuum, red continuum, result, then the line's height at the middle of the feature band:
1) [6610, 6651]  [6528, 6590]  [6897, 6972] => 8.94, 8.12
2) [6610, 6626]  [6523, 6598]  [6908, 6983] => 2.68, 7.86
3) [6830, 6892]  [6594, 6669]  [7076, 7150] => -2.37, 5.97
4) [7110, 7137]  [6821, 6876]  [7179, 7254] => 1.63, 5.88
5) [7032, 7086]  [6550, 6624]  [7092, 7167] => -1.95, 5.99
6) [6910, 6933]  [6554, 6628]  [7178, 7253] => 1.88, 6.81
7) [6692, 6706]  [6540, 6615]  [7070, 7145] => 2.48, 7.58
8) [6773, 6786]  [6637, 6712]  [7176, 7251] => 0.17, 6.14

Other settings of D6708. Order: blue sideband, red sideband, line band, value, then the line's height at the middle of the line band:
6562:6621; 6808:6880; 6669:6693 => 2.90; 7.18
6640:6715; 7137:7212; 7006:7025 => -1.48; 6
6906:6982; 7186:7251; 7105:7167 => 2.61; 5.92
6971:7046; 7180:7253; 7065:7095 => 0.85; 6.1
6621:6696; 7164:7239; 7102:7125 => 0.72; 5.9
